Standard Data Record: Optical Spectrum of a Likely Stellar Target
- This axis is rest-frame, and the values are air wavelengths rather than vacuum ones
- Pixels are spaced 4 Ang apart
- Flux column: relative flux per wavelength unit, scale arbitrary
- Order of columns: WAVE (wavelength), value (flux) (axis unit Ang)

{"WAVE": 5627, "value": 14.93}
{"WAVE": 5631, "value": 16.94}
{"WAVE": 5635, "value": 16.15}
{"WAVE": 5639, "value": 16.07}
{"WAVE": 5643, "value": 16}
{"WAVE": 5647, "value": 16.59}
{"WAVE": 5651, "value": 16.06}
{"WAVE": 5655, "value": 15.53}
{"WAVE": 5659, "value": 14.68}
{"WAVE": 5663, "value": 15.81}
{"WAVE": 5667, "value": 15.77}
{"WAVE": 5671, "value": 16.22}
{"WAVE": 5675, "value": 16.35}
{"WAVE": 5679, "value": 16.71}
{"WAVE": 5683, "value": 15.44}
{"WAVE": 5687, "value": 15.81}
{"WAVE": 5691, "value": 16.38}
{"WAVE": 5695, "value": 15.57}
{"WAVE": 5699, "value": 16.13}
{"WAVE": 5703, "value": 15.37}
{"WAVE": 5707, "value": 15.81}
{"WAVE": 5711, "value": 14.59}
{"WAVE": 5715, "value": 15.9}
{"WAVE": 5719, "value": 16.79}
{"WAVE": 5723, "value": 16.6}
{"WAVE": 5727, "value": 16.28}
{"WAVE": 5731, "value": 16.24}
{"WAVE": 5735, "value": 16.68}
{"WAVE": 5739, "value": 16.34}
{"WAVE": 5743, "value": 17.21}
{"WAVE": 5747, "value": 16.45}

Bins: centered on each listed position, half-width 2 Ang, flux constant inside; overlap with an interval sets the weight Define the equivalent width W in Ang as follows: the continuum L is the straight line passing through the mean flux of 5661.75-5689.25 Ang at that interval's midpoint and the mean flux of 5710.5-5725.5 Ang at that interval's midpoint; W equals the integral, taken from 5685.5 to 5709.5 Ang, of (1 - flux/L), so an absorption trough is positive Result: 0.4 Ang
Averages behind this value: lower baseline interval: 16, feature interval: 15.8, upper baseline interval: 16.1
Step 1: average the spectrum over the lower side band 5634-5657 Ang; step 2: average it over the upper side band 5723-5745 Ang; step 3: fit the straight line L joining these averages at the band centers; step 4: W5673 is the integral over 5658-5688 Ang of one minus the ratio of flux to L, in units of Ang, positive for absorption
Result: 0.6 Ang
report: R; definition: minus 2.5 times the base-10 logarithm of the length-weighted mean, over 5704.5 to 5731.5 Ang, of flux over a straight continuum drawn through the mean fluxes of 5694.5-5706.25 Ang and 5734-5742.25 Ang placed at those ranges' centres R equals 0.01 mag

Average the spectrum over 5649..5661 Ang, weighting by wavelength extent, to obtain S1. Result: 15.4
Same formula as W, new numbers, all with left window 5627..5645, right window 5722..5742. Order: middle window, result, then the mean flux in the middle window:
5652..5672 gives 0.78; 15.6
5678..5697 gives 0.43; 15.9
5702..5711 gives 0.54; 15.4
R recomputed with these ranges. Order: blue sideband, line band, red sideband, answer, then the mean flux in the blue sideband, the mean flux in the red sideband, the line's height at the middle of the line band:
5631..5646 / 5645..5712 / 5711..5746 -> 0.032 mag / 16.2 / 16.4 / 16.3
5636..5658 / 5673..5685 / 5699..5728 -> -0.015 mag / 16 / 15.9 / 16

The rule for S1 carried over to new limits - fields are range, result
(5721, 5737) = 16.5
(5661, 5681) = 16.2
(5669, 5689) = 16.1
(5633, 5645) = 16.1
